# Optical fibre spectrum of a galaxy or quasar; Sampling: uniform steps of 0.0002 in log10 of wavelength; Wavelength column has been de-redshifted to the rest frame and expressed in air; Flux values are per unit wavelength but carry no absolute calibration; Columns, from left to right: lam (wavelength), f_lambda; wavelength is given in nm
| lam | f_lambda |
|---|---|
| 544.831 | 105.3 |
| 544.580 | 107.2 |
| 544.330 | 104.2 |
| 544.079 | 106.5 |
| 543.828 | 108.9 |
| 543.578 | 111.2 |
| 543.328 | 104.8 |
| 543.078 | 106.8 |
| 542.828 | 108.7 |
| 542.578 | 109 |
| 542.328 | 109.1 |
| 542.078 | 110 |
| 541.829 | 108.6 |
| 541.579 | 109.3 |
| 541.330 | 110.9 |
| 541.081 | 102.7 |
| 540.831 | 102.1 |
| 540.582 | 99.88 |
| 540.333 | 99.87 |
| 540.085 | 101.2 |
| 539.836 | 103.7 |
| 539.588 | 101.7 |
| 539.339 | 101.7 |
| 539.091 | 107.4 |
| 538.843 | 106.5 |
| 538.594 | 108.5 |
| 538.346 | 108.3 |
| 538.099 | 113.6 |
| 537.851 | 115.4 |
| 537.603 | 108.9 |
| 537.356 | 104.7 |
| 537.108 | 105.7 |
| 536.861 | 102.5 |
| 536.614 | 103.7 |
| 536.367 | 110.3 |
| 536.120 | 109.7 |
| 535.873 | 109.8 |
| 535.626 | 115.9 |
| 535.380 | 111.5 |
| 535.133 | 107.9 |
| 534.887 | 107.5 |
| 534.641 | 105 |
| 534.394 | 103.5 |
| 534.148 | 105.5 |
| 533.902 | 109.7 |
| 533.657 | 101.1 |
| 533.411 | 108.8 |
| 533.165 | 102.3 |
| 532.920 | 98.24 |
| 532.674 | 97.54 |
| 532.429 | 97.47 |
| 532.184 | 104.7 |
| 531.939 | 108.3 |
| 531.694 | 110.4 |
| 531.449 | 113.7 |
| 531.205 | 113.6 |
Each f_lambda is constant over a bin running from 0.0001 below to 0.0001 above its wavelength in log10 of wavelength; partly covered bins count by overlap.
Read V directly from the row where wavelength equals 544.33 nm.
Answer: 104.2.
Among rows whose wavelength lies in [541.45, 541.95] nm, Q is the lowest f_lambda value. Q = 108.6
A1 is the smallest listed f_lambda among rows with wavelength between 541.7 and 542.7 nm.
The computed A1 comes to 108.6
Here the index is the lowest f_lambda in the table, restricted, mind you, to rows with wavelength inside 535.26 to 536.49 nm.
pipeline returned 109.7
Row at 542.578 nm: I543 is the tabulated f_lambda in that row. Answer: 109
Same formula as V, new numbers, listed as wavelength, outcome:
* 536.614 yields 103.7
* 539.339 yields 101.7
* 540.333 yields 99.87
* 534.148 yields 105.5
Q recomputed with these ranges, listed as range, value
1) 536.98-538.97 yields 104.7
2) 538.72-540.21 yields 101.2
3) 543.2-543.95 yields 104.8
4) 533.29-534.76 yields 101.1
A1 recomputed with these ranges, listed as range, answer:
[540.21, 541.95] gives 99.87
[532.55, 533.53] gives 97.54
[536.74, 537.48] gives 102.5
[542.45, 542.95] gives 108.7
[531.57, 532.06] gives 108.3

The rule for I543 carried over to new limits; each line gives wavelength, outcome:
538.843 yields 106.5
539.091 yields 107.4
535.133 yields 107.9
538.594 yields 108.5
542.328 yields 109.1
